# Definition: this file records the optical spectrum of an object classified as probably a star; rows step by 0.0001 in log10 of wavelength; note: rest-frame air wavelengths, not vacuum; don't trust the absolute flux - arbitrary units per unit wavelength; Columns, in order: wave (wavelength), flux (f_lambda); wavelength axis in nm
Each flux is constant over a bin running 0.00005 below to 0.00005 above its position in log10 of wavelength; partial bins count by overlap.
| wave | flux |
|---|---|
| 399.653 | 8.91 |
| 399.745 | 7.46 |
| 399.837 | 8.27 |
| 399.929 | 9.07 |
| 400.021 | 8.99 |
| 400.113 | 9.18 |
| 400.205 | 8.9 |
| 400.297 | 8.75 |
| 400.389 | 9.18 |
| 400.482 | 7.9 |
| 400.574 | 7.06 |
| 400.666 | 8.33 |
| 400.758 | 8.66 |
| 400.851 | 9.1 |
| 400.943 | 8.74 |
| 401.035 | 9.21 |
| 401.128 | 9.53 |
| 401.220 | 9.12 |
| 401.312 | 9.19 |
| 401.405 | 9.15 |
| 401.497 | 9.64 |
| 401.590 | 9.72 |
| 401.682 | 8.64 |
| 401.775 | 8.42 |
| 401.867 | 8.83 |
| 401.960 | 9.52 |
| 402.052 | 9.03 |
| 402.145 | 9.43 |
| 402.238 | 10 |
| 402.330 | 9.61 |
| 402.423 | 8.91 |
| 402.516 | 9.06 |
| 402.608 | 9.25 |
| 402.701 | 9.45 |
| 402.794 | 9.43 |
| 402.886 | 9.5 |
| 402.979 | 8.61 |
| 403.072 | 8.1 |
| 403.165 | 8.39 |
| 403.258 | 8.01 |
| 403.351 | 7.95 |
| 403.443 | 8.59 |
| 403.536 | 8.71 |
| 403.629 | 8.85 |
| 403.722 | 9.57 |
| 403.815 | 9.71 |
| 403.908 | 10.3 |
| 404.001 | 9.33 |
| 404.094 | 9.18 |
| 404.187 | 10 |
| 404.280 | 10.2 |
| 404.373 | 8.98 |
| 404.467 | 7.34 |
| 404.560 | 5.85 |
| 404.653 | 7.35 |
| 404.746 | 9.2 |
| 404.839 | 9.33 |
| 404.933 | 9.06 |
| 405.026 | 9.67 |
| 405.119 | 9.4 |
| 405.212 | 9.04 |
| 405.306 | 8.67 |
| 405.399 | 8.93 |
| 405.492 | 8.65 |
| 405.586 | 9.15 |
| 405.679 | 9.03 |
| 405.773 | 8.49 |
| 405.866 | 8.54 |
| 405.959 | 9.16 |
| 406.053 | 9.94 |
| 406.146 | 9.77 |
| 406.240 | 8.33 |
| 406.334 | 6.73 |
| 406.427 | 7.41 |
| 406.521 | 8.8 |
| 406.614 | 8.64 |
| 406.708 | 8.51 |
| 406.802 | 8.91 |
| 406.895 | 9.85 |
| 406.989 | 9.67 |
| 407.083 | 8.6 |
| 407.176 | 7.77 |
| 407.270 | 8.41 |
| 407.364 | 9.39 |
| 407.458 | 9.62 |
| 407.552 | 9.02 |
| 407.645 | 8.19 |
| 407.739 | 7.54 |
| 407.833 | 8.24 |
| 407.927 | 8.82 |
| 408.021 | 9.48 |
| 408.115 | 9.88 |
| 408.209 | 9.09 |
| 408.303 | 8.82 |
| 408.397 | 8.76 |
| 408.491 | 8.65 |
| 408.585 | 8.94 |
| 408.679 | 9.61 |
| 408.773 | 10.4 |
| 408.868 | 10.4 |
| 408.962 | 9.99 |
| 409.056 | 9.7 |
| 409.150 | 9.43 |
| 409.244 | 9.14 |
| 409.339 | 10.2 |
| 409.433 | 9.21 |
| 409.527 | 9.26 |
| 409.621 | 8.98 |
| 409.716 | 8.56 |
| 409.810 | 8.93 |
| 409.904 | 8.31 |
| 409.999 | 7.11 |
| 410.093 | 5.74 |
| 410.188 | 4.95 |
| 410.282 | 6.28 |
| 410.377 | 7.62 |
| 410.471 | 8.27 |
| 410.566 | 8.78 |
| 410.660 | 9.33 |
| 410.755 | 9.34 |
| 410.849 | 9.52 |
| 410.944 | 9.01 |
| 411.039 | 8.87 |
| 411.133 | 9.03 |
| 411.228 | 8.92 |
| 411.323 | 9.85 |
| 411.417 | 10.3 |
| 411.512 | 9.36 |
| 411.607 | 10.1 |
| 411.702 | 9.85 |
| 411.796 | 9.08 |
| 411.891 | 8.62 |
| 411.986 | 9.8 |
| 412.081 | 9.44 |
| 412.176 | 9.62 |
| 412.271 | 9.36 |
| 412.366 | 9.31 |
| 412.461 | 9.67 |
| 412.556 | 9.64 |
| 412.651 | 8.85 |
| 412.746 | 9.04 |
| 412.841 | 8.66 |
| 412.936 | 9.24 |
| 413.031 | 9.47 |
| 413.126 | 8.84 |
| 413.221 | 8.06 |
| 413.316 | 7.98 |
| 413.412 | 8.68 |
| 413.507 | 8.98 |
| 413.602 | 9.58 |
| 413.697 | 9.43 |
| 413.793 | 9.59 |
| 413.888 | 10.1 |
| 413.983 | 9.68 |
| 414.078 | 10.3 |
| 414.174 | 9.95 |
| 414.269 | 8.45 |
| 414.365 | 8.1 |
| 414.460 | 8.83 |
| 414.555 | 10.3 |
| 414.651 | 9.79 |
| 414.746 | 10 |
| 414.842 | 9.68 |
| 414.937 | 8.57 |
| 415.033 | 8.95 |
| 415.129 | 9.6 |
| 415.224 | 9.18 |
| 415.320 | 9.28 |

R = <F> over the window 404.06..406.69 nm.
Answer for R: 8.74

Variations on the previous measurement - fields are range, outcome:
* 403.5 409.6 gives 9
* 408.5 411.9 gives 8.92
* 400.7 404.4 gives 9.14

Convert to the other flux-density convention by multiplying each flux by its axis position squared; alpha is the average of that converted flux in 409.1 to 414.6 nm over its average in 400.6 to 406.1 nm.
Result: 1.04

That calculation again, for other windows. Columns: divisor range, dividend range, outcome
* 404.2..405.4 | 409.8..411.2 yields 0.95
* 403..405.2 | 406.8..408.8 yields 1.04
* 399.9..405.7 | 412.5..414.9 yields 1.09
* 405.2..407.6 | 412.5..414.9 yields 1.09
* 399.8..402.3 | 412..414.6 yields 1.10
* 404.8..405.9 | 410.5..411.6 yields 1.06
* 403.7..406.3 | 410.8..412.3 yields 1.08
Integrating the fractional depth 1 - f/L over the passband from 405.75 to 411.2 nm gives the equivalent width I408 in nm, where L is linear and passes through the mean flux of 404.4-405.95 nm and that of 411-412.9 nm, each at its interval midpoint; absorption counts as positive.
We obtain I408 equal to 0.14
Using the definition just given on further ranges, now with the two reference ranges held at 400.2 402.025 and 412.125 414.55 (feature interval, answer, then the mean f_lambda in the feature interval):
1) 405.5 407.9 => 0.08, 8.71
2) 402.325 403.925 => 0.00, 8.96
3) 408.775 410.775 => 0.12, 8.58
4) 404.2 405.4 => 0.03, 8.72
